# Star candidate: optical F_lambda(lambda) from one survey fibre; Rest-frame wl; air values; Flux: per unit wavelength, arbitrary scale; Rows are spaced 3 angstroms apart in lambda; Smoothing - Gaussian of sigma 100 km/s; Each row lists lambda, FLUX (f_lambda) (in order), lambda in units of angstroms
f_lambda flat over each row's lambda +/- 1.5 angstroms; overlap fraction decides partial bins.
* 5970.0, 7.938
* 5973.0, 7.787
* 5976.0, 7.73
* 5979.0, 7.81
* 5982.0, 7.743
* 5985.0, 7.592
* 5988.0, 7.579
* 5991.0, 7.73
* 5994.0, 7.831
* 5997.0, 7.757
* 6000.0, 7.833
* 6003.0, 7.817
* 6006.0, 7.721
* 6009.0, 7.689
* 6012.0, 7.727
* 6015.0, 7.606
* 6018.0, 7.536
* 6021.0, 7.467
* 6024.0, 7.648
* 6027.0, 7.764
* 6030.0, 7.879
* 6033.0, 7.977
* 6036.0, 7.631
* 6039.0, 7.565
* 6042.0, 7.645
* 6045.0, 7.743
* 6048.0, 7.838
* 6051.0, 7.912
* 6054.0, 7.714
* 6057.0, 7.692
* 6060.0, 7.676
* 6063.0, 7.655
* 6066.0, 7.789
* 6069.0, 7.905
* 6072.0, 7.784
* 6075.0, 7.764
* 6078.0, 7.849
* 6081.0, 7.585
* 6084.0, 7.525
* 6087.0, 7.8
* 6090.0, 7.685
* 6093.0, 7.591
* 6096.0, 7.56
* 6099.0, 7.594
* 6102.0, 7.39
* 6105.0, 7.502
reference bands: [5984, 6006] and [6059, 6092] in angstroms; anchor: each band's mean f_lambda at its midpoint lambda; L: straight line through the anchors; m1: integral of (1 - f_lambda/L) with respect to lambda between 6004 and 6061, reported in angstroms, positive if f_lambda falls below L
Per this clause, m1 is 0.2 angstroms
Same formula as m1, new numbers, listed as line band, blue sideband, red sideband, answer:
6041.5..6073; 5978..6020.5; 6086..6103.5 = -0.5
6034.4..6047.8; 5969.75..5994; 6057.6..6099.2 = 0.1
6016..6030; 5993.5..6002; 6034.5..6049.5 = 0.2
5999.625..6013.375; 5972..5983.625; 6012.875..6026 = -0.2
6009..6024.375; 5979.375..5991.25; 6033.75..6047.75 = 0.1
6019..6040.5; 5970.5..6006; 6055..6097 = 0.1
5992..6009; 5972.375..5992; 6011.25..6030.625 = -0.2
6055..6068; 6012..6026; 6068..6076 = 0.1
